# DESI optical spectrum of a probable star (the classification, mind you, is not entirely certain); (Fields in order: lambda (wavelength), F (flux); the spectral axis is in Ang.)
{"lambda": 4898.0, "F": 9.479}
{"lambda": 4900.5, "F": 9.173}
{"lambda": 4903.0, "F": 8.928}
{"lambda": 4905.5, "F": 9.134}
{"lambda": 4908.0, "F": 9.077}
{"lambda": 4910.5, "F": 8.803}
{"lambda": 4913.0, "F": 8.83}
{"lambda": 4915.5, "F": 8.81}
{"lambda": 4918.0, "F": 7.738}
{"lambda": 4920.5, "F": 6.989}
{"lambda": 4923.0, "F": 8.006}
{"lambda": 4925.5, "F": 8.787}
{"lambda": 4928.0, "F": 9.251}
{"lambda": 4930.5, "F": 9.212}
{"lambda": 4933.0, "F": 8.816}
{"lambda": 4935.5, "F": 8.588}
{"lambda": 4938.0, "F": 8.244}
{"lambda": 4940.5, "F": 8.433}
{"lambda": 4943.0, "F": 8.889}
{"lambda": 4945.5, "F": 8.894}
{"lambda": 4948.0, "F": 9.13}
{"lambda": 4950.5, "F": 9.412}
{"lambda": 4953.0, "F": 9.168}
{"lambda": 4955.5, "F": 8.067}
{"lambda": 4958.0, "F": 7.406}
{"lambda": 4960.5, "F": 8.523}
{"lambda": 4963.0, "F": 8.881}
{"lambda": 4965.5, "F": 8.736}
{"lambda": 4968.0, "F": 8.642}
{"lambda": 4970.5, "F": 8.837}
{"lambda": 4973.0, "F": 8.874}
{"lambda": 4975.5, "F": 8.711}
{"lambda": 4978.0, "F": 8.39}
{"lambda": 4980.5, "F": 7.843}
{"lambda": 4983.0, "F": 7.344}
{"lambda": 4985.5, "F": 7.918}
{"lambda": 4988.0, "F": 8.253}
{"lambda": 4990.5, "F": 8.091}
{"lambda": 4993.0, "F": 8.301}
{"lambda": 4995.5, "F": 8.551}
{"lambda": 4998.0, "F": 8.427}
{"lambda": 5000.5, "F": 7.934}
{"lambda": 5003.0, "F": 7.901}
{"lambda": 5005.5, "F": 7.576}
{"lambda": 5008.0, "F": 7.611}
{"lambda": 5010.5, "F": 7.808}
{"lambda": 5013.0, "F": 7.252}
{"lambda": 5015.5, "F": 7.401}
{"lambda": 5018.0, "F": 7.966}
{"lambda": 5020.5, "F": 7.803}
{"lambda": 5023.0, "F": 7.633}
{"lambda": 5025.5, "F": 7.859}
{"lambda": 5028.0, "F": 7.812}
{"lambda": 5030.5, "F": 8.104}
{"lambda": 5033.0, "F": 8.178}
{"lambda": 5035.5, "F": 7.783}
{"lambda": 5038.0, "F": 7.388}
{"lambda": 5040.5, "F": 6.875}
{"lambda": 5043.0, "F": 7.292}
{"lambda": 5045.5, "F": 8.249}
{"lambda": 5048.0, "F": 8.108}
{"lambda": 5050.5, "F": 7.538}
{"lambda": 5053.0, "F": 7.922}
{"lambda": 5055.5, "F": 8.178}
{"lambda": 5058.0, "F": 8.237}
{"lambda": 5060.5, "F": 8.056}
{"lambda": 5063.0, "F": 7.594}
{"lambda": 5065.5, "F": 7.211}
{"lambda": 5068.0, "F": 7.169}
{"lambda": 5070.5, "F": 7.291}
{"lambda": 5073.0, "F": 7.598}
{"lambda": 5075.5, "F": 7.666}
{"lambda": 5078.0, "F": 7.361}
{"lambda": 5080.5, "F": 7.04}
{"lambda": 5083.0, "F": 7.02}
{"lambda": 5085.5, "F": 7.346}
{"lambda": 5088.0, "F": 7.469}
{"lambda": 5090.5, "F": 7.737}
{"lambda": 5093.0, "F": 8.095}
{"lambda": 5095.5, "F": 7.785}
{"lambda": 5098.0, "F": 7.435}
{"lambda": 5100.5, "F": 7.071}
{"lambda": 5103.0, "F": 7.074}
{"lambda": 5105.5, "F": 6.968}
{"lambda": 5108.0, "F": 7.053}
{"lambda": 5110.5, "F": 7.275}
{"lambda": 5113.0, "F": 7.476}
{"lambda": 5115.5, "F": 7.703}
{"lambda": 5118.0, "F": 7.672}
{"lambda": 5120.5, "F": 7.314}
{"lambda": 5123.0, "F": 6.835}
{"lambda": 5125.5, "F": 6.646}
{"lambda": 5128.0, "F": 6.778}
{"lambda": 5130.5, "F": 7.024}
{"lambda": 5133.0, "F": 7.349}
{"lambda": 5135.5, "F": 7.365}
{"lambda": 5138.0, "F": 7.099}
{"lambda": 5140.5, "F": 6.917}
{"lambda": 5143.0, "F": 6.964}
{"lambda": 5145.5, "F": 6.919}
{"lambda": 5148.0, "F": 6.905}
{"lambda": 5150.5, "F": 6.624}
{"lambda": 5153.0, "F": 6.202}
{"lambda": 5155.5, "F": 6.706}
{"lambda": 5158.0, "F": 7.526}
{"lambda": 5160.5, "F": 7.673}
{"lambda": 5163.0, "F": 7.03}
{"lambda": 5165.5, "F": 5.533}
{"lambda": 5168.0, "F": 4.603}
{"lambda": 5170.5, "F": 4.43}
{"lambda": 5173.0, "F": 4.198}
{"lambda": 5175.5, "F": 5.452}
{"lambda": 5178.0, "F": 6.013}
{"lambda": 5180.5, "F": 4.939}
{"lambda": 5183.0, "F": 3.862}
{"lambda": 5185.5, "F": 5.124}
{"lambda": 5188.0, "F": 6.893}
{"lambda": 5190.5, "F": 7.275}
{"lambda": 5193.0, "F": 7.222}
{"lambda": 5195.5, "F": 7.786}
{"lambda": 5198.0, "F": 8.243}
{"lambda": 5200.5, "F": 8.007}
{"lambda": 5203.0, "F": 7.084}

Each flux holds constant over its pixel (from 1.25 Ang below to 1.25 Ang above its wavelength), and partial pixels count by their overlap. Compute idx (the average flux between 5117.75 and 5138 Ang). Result 7.09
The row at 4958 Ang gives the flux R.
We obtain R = 7.406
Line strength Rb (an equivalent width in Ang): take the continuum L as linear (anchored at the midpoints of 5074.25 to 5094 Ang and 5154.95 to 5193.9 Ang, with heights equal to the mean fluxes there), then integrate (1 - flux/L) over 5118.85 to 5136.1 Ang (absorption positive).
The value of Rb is -0.9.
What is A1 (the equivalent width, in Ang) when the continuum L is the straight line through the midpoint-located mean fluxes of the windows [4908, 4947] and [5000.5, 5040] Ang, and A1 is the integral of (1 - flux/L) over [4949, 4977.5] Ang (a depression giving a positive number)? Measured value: -1.4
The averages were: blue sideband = 8.57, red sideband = 7.73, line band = 8.66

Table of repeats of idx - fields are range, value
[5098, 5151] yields 7.11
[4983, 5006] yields 8.08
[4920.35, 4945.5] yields 8.61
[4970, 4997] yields 8.27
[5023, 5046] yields 7.7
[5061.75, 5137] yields 7.31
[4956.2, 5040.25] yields 8.04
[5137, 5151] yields 6.92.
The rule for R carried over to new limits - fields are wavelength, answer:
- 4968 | 8.642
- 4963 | 8.881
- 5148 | 6.905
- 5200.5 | 8.007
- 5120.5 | 7.314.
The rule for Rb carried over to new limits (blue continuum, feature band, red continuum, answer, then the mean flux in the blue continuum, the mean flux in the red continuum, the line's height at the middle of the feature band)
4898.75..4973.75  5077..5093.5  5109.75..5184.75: -0.6 Ang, 8.68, 6.49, 7.13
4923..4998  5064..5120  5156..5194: -4.0 Ang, 8.55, 5.86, 6.9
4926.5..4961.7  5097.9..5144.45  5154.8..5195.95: -3.8 Ang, 8.72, 5.97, 6.62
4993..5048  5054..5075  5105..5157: -0.5 Ang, 7.8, 7.04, 7.5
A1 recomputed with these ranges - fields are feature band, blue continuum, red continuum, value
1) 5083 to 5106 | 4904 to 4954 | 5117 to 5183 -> -1.4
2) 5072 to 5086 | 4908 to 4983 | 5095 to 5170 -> 0.2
